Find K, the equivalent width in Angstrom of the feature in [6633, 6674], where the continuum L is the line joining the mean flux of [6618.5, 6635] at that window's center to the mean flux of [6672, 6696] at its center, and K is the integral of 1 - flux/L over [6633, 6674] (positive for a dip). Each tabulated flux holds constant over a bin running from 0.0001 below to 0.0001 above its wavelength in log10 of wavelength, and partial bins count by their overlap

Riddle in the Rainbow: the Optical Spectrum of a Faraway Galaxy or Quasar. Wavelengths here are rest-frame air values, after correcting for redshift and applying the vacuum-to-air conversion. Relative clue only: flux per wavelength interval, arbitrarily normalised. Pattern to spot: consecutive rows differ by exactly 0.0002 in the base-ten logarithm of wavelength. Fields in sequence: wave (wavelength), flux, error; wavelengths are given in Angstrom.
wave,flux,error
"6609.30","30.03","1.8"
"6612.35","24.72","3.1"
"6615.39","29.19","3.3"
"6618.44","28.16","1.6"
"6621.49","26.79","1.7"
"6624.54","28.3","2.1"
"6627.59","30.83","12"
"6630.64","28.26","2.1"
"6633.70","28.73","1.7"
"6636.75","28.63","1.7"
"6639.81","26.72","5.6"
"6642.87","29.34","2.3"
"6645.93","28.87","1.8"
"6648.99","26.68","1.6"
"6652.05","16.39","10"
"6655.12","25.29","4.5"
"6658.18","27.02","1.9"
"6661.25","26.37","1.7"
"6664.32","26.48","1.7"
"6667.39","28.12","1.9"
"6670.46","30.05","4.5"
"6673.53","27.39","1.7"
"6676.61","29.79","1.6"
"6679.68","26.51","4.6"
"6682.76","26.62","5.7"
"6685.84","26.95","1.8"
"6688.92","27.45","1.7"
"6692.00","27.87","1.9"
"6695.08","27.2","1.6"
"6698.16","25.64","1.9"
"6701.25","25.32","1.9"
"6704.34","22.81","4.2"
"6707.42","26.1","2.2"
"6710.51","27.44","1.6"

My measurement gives 1.8 Angstrom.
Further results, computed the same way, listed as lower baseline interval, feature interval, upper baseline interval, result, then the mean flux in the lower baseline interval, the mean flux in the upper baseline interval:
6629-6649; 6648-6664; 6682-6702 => 1.94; 28.3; 26.8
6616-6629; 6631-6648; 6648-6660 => -1.60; 28.5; 23.8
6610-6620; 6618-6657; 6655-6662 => -0.20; 27.6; 26.4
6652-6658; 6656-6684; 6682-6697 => -2.86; 23.3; 27.2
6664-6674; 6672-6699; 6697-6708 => -0.75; 28.3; 24.8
